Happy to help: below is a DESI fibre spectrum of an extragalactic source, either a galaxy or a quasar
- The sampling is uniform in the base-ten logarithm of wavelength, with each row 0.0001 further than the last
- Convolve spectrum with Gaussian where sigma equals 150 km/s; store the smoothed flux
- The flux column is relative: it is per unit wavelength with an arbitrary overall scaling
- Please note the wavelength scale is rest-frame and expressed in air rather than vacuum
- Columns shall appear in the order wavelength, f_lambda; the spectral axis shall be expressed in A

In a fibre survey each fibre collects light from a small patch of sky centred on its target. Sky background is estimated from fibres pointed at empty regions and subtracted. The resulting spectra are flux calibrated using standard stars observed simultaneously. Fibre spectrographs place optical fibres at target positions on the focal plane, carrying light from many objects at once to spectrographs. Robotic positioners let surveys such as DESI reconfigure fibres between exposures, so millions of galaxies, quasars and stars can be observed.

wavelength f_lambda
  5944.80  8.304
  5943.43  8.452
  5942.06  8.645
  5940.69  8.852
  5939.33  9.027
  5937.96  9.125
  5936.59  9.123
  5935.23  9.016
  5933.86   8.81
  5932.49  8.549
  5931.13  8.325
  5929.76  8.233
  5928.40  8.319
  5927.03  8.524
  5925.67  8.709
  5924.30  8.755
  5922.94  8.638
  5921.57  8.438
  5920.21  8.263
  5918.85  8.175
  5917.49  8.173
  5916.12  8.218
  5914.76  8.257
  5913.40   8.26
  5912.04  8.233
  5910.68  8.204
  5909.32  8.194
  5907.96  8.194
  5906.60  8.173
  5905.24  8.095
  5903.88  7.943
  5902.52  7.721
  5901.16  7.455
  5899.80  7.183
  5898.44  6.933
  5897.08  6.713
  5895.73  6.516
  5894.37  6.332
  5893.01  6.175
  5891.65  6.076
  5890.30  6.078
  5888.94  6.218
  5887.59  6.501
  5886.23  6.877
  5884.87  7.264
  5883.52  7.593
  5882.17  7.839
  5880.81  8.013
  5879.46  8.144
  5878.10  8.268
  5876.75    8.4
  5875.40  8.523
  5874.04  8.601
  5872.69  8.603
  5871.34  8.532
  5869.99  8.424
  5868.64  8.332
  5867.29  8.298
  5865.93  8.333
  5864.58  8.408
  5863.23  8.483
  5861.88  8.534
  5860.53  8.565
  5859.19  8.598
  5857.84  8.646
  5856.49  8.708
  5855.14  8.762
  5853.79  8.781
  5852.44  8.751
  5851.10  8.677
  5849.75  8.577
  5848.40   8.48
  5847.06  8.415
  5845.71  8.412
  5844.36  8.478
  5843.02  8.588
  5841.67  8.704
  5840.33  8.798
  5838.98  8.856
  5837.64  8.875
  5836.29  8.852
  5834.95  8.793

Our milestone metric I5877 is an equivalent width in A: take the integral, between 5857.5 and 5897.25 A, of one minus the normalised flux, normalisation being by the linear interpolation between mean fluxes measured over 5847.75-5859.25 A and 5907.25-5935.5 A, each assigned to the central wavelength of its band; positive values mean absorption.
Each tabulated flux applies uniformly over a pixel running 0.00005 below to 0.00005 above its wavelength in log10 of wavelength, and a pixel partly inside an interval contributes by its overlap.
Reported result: 3.9 A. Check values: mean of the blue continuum 8.66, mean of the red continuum 8.4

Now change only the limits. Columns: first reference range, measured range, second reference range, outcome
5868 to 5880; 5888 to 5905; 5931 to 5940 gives 3.54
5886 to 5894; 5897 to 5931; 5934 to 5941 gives -2.00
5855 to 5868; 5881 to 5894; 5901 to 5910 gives 2.28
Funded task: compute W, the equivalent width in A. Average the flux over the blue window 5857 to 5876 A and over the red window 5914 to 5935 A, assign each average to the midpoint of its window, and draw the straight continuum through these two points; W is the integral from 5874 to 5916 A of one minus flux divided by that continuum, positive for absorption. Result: 4.7 A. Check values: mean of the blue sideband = 8.49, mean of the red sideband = 8.44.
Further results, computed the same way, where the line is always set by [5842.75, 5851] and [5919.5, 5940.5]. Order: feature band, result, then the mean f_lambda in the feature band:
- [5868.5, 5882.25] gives 0.32 A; 8.36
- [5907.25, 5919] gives 0.57 A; 8.22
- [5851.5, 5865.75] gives -0.16 A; 8.62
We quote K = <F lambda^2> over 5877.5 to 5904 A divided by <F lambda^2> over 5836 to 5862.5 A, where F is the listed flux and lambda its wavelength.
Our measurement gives 0.8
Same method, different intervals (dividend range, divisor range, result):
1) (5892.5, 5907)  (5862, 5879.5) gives 0.86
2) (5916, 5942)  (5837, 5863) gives 1.02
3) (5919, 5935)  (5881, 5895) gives 1.28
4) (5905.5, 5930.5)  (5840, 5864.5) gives 0.99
